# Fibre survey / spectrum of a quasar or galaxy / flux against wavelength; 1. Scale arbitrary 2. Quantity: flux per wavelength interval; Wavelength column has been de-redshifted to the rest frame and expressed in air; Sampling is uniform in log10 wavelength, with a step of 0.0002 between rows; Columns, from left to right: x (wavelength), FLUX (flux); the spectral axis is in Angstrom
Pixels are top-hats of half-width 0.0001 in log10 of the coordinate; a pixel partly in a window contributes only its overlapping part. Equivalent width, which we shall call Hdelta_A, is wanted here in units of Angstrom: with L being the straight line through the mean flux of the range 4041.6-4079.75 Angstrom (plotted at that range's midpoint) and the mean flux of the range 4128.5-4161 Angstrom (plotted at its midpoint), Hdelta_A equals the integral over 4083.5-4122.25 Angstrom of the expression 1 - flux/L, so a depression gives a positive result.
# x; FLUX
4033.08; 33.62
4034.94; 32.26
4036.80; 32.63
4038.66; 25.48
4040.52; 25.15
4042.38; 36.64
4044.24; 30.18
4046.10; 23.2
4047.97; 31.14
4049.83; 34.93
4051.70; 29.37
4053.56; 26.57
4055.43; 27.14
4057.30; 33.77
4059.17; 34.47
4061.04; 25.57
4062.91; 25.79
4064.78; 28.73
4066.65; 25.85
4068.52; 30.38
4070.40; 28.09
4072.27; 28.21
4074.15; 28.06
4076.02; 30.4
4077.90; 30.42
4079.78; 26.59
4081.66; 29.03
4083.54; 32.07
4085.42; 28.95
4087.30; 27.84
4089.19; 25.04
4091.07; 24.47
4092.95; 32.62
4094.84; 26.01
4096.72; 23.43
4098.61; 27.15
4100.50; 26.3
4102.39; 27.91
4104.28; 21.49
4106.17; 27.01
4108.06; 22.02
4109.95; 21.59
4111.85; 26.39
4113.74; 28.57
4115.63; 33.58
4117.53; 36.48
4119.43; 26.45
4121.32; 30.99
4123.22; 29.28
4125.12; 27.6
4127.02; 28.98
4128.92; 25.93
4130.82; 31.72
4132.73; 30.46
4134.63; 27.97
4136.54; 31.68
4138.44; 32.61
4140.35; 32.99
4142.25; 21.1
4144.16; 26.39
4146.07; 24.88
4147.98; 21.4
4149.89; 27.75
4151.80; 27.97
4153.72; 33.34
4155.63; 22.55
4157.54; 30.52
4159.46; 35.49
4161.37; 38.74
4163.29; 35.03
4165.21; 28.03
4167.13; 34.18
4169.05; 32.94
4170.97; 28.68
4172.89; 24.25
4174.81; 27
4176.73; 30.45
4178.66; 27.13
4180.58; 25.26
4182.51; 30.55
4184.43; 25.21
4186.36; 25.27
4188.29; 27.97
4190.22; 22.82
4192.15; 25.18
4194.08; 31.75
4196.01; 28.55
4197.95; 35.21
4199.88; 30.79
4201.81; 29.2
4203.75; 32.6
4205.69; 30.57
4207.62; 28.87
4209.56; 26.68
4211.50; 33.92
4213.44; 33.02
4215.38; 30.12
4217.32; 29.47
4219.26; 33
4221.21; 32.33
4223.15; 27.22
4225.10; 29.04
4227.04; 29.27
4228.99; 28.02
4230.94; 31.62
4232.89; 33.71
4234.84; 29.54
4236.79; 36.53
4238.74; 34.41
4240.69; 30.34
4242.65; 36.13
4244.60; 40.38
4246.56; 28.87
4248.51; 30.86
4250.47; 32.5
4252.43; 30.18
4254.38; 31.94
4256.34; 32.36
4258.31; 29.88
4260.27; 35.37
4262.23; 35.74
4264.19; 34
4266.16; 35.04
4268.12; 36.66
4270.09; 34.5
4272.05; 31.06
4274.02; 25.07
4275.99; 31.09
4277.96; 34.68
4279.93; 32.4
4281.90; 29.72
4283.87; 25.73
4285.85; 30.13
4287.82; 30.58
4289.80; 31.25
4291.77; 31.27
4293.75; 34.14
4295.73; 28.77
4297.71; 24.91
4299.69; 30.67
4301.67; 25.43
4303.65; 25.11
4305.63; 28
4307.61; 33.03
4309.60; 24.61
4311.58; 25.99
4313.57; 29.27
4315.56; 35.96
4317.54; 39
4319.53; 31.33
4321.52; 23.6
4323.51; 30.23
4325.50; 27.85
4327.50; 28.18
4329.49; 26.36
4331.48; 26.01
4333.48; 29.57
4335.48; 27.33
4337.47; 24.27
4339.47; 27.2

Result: 2.3 Angstrom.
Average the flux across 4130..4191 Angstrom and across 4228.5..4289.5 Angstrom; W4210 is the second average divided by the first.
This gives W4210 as 1.12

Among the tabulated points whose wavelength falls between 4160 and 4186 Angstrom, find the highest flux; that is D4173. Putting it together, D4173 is 38.74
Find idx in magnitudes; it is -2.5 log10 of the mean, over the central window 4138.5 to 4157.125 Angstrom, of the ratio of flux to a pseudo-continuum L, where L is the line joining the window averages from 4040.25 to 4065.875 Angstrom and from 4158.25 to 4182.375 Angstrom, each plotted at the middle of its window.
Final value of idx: 0.13 mag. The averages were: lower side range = 29.6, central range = 26.9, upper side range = 30.6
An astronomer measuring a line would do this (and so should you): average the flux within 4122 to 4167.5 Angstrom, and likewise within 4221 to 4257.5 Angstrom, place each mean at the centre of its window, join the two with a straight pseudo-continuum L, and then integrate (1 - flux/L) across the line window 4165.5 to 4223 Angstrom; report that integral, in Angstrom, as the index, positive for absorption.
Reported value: 2.5 Angstrom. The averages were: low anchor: 29.4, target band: 29.4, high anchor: 31.8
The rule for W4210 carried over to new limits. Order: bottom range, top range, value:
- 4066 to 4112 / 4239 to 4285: 1.20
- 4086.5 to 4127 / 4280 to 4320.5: 1.09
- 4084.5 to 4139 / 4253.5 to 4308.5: 1.11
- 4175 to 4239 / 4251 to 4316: 1.03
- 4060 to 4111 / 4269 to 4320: 1.11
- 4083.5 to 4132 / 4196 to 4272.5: 1.16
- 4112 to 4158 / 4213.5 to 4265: 1.12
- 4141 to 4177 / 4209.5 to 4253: 1.09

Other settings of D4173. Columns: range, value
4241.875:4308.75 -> 40.38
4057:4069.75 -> 34.47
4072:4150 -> 36.48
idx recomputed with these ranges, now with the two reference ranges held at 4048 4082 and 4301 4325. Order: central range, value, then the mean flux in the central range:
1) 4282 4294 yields -0.034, 30.2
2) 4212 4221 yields -0.084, 31.6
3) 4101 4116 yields 0.133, 25.8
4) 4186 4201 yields 0.024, 28.6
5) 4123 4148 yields 0.034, 28.3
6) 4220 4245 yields -0.097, 32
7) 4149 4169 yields -0.080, 31.4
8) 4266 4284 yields -0.086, 31.7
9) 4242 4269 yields -0.147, 33.5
